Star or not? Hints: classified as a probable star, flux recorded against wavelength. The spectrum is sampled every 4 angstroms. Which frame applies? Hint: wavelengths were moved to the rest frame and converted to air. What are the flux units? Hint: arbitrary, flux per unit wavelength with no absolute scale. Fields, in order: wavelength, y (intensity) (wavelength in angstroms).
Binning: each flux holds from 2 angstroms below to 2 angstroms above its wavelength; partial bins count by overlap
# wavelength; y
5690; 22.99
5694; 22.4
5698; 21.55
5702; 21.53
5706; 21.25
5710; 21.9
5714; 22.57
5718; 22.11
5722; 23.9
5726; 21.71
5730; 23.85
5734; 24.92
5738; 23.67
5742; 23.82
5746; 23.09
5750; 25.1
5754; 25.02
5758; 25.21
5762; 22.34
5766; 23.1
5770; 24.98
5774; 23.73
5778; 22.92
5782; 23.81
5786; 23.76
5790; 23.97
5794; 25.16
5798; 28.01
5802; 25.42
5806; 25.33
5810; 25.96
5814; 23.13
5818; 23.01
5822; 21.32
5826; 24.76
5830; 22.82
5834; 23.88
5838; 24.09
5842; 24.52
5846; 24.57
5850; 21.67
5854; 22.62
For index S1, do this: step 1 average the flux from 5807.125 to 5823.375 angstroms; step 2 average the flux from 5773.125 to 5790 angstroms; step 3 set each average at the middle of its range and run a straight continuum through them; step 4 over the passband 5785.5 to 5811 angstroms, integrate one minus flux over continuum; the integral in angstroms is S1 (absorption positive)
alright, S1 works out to -2.0 angstroms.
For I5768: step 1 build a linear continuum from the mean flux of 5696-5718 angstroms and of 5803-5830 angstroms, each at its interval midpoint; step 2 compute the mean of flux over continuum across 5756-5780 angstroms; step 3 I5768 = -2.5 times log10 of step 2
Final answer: -0.035 mag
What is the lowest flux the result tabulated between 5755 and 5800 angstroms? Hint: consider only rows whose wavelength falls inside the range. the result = 22.34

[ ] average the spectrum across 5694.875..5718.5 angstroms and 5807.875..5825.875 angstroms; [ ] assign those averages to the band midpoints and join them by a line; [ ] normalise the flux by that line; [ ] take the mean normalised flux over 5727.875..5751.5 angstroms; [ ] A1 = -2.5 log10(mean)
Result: -0.08 mag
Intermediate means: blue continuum 21.8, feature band 24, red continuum 23.5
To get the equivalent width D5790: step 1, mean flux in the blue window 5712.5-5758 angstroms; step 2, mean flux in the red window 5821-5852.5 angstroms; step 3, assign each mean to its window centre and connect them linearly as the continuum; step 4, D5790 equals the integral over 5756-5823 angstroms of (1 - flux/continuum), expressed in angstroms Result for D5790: -1.8 angstroms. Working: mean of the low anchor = 23.7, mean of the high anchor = 23.5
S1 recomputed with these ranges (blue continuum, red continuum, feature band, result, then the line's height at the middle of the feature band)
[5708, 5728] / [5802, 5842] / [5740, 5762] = -1.3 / 22.9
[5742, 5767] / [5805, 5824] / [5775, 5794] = 0.0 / 23.8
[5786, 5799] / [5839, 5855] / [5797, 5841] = 0.2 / 24.4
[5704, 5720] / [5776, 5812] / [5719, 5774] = -1.6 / 23.2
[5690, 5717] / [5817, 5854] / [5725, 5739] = -0.9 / 22.3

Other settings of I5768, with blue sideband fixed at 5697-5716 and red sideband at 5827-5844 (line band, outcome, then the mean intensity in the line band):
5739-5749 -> -0.06 mag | 23.6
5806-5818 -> -0.04 mag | 24.4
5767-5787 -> -0.04 mag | 23.8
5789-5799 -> -0.11 mag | 25.7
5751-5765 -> -0.07 mag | 24.2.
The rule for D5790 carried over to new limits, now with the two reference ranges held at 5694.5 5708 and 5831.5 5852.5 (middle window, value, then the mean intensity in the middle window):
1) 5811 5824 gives 0.3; 22.8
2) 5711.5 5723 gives -0.5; 22.7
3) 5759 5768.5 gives -0.3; 23.1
